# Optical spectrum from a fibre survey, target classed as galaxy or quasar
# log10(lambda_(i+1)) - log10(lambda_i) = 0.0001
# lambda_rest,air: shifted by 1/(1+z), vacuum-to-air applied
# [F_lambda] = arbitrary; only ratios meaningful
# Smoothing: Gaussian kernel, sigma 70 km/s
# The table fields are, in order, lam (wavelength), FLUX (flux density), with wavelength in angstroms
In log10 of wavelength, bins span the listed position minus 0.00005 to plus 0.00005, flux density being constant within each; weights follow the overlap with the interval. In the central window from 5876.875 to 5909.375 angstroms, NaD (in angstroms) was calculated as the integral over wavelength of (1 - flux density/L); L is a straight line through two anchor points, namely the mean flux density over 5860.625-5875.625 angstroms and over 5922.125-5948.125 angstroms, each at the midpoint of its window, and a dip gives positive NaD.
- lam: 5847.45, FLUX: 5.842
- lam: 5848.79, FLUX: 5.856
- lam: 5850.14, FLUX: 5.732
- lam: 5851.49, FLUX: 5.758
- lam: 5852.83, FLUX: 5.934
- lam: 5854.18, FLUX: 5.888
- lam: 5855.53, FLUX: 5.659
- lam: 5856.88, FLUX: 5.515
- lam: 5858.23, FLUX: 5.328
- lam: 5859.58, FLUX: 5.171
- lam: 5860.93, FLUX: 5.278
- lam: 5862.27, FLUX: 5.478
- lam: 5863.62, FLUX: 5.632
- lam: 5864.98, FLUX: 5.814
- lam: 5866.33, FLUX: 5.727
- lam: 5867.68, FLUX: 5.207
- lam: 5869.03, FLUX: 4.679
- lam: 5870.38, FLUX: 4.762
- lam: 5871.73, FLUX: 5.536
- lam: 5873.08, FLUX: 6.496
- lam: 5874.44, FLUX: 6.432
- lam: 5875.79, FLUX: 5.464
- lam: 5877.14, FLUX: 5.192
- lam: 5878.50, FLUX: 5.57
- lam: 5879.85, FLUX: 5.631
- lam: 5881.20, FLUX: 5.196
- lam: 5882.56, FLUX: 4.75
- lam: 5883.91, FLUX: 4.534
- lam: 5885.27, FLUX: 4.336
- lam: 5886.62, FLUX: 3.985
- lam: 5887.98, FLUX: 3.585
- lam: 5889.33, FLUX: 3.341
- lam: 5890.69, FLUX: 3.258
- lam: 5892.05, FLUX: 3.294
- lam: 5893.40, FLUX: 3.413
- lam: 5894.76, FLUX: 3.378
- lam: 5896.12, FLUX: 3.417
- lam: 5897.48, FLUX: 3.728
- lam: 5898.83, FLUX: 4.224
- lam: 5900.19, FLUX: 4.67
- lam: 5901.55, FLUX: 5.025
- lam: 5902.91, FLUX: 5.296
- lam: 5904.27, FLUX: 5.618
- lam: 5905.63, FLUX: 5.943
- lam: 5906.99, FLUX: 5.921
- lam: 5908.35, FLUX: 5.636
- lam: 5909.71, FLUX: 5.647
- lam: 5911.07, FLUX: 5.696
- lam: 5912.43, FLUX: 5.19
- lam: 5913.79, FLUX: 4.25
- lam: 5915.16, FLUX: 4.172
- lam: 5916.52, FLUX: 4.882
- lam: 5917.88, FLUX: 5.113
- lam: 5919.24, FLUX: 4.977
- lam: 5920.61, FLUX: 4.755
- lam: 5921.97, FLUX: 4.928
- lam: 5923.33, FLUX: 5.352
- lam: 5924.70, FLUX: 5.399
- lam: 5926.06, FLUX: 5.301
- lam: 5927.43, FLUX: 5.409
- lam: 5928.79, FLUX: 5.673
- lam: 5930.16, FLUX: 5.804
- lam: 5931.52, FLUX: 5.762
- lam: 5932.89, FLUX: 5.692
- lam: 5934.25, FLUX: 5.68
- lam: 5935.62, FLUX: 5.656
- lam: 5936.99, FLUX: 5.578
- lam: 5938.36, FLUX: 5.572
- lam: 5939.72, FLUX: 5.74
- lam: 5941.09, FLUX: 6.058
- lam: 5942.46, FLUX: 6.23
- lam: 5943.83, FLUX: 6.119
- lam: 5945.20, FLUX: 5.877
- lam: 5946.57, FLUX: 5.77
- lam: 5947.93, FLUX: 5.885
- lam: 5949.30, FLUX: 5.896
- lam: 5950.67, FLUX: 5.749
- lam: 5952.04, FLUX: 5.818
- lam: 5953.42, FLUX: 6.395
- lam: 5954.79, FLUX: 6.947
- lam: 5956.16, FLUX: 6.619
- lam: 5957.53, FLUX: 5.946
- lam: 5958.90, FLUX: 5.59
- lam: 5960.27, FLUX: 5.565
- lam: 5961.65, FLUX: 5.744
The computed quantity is 6.17 angstroms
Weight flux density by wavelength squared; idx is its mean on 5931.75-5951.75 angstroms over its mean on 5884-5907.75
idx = 1.4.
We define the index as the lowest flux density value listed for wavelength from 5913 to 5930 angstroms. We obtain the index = 4.172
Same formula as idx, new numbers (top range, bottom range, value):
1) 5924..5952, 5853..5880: 1.06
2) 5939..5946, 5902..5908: 1.07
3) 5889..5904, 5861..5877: 0.72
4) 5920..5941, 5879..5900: 1.38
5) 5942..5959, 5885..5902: 1.63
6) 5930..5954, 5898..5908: 1.13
